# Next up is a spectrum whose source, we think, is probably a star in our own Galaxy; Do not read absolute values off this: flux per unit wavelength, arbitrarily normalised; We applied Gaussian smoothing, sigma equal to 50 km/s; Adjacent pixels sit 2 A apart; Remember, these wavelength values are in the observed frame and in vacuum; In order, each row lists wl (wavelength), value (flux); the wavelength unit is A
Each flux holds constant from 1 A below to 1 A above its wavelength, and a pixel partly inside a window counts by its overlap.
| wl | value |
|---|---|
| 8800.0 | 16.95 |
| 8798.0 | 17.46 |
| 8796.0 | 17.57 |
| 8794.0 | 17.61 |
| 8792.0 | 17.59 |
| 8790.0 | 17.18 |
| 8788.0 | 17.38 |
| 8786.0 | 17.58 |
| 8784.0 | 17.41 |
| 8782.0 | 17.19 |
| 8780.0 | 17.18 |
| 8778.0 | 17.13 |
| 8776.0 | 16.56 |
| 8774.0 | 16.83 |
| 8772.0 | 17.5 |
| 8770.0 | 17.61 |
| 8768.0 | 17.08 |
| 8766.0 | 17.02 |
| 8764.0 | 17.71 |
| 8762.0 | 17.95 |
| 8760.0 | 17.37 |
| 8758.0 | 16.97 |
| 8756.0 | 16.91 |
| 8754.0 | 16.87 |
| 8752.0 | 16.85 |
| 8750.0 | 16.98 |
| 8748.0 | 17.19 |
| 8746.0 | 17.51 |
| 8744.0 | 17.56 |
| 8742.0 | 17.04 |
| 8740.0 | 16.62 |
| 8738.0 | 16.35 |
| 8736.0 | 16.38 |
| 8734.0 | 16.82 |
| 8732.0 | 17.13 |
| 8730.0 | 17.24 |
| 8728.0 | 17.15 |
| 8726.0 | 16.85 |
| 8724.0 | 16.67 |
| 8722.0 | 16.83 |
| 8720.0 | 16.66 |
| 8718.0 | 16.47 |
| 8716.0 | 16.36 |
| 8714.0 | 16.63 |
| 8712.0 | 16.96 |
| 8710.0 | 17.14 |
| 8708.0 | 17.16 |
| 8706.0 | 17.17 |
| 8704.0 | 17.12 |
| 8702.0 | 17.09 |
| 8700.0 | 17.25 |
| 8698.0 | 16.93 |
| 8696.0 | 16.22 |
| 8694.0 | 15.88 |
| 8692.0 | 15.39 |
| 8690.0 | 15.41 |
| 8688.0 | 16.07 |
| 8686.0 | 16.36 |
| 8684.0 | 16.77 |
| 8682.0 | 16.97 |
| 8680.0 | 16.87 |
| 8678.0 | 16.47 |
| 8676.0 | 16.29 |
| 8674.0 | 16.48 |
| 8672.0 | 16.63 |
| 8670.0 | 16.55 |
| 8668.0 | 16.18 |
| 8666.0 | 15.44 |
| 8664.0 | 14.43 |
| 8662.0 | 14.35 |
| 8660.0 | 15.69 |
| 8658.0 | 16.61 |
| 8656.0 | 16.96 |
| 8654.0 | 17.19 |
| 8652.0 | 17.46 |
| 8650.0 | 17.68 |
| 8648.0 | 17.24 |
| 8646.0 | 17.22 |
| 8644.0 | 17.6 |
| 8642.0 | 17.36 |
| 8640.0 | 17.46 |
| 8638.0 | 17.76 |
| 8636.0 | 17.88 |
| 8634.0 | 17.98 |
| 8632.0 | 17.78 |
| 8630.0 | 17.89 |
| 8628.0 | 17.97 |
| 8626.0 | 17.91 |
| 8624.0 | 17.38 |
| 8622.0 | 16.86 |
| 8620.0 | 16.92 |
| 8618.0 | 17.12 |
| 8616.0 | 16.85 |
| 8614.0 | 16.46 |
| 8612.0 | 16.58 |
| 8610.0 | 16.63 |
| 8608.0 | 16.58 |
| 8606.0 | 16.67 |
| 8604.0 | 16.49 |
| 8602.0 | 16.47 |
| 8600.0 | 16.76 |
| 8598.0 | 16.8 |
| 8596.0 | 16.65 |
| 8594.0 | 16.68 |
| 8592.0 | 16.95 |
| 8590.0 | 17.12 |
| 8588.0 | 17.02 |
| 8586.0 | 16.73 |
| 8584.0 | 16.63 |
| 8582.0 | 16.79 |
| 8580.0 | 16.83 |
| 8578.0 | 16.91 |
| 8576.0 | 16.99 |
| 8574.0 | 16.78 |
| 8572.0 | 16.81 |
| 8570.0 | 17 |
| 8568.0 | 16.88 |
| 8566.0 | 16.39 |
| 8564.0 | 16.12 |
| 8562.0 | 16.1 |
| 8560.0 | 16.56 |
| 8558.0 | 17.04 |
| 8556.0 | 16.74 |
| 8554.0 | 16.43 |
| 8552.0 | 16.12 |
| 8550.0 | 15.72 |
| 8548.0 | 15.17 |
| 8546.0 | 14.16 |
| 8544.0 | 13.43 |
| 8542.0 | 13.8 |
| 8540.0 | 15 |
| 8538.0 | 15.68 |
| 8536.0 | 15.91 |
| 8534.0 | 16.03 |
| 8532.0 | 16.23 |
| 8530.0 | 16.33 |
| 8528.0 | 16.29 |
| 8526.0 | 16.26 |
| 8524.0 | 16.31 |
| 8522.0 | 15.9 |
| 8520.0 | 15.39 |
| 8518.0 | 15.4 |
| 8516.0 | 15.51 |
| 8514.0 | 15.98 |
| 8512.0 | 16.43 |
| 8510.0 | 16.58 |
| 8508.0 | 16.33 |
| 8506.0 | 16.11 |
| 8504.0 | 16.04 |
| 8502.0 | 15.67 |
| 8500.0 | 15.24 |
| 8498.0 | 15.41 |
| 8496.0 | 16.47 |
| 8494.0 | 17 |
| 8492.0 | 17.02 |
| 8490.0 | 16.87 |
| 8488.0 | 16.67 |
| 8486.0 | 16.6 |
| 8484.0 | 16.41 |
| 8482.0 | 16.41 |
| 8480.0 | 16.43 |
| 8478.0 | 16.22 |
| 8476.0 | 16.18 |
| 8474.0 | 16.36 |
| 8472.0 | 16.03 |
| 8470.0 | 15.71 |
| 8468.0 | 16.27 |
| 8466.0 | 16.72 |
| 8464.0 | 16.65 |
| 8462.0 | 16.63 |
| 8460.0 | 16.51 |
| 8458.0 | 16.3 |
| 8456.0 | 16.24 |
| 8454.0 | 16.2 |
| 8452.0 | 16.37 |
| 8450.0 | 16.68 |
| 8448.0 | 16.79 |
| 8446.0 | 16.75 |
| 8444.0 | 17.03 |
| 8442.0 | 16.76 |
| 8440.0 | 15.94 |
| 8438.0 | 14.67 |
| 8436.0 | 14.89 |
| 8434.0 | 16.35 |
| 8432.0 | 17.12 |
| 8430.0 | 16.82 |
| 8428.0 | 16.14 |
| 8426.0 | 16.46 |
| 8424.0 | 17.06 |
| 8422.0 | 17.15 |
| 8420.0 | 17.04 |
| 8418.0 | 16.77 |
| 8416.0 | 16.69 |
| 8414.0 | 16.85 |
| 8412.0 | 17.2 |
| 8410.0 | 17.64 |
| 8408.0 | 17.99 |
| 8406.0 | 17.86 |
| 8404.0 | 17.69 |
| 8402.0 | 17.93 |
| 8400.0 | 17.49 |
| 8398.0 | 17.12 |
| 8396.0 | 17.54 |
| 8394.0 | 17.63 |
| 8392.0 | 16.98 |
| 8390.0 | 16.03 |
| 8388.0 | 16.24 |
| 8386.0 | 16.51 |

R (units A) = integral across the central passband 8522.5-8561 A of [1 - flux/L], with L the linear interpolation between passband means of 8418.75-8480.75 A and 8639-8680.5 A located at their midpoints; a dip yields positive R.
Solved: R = 1.7 A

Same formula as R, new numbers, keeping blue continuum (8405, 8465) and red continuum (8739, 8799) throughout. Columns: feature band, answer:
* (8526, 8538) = 0.5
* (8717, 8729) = 0.3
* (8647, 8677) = 1.2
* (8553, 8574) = 0.3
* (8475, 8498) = 0.3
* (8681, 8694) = 0.7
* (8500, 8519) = 0.9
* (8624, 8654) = -1.1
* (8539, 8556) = 1.8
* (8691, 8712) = 0.5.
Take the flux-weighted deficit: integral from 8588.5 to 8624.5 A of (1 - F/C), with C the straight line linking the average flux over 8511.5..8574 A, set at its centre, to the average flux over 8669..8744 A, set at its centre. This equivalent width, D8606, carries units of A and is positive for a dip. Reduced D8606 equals -1.2 A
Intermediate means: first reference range 15.9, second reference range 16.7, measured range 16.8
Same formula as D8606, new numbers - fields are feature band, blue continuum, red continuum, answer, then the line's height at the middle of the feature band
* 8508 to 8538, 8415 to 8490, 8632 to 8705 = 0.9 A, 16.5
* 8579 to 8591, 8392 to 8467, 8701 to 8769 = 0.0 A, 16.9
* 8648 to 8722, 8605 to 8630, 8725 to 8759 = 2.2 A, 17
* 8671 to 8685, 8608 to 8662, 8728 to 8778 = 0.4 A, 17.1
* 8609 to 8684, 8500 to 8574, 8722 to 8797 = -1.6 A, 16.5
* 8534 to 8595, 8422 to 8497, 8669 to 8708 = 1.0 A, 16.5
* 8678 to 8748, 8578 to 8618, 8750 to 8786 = 1.3 A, 17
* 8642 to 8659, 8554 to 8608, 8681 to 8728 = -0.6 A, 16.7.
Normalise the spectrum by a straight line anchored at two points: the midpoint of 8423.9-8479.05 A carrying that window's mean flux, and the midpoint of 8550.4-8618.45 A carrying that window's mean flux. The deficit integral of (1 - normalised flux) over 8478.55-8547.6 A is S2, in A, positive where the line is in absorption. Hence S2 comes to 2.4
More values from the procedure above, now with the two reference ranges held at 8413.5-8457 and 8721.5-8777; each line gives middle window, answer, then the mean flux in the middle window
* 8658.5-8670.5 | 1.0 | 15.4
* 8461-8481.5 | 0.3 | 16.3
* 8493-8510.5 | 0.6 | 16.1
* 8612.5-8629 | -0.3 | 17.2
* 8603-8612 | 0.1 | 16.6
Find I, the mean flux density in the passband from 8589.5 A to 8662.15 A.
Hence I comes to 17.1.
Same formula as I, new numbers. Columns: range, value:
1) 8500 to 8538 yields 16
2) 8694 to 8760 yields 16.9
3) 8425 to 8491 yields 16.4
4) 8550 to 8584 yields 16.6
